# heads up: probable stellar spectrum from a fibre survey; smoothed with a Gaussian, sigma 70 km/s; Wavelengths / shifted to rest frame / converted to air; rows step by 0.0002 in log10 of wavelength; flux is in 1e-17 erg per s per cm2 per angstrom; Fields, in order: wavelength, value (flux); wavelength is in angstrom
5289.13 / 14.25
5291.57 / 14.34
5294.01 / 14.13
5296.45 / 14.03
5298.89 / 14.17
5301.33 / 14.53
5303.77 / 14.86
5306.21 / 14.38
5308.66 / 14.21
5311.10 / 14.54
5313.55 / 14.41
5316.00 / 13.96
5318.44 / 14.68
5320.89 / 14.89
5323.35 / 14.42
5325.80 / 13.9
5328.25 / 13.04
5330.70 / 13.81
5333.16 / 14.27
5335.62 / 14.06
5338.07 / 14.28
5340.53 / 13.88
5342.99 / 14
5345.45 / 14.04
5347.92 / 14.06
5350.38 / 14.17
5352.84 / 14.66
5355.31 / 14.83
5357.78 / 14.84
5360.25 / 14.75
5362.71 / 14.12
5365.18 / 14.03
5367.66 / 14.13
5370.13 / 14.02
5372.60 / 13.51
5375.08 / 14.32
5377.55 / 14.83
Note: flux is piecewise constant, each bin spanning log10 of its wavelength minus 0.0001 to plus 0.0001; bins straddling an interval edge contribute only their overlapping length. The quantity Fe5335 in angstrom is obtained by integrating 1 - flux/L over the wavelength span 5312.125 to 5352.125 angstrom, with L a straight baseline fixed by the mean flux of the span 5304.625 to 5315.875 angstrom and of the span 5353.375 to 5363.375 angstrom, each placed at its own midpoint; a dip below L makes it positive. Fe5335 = 1.0 angstrom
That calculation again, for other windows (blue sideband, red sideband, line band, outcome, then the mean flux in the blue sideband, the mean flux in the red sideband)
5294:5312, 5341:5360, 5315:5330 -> 0.24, 14.4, 14.4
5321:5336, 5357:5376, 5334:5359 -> -0.36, 14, 14.2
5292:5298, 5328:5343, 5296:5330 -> -0.59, 14.1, 14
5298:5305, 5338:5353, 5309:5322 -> -0.06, 14.5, 14.1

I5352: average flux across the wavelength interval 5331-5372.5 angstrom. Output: 14.2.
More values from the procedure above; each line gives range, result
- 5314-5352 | 14.1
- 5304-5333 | 14.2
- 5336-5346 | 14.1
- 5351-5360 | 14.7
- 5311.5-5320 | 14.4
